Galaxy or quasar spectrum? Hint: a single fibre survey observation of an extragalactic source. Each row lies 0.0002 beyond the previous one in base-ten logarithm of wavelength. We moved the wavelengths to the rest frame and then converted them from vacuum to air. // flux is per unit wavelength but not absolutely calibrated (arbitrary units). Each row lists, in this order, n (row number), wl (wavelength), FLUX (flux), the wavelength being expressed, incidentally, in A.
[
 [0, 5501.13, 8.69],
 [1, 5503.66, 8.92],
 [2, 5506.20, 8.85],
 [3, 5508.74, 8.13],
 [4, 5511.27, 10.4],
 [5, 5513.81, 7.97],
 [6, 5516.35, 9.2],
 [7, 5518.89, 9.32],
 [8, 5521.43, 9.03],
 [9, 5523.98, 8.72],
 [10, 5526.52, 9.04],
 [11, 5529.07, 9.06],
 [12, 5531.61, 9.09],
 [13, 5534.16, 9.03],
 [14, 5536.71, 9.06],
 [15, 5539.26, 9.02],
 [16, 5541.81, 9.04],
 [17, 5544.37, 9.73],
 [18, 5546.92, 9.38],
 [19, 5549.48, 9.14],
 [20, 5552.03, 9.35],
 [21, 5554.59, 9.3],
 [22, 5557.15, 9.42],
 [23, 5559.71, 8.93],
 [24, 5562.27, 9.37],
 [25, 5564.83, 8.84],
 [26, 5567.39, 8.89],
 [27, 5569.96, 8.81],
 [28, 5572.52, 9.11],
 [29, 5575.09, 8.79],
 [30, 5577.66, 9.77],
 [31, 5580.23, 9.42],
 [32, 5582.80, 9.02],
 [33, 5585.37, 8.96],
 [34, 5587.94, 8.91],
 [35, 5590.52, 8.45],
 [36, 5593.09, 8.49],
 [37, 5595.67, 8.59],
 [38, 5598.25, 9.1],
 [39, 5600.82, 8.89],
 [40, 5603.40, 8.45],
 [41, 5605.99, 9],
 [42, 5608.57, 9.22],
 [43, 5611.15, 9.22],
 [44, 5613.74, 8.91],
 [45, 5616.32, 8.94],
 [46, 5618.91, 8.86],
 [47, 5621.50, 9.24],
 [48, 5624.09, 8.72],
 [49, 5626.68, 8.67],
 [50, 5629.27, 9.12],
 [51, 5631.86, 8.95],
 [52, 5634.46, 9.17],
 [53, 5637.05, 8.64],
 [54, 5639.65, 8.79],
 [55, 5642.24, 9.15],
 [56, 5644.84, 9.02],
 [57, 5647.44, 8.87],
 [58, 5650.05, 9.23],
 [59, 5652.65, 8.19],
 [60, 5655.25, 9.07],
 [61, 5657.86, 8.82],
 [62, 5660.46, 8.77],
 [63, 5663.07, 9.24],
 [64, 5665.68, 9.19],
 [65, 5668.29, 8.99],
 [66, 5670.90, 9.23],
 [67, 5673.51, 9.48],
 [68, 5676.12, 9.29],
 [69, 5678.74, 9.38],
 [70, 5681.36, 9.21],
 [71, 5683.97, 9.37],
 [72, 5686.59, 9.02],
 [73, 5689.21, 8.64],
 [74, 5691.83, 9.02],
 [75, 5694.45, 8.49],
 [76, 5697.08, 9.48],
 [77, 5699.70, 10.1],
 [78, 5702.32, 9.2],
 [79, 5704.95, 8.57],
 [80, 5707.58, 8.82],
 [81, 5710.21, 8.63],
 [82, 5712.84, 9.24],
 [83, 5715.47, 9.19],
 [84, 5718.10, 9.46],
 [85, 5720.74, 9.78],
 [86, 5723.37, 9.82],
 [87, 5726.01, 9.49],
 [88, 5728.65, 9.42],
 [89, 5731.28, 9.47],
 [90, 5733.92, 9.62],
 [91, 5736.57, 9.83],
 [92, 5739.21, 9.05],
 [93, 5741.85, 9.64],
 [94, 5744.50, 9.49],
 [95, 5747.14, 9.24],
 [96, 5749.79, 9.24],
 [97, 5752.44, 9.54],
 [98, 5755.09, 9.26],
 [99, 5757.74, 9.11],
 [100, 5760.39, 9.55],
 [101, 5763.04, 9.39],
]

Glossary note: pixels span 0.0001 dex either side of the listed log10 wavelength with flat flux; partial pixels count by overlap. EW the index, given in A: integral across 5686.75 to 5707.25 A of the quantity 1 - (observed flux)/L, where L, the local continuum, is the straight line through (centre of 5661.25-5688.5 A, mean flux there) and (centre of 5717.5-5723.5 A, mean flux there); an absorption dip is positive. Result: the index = 0.84 A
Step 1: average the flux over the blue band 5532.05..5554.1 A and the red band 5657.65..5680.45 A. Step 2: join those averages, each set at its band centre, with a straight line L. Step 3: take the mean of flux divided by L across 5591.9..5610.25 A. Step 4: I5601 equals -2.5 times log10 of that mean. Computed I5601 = 0.04 mag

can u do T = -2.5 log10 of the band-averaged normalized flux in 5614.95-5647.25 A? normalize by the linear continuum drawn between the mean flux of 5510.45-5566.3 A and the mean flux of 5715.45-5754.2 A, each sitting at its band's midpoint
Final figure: 0.04 mag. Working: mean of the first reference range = 9.15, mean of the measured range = 8.94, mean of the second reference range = 9.49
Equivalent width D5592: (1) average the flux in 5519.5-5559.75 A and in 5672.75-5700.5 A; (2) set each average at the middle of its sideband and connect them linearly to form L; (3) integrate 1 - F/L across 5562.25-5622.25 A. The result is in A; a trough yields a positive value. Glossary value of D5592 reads 1.40 A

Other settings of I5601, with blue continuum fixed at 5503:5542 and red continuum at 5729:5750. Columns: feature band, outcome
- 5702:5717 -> 0.05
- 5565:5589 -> 0.01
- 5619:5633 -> 0.03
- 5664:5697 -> 0.02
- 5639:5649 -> 0.03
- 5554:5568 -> -0.01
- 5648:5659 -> 0.05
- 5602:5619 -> 0.03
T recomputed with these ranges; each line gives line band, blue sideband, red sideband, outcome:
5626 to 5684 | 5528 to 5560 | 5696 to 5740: 0.03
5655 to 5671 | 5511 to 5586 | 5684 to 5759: 0.02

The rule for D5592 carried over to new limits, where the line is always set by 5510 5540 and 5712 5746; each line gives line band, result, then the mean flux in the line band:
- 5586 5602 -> 0.8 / 8.75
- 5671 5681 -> 0.0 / 9.34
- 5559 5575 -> 0.3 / 8.98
